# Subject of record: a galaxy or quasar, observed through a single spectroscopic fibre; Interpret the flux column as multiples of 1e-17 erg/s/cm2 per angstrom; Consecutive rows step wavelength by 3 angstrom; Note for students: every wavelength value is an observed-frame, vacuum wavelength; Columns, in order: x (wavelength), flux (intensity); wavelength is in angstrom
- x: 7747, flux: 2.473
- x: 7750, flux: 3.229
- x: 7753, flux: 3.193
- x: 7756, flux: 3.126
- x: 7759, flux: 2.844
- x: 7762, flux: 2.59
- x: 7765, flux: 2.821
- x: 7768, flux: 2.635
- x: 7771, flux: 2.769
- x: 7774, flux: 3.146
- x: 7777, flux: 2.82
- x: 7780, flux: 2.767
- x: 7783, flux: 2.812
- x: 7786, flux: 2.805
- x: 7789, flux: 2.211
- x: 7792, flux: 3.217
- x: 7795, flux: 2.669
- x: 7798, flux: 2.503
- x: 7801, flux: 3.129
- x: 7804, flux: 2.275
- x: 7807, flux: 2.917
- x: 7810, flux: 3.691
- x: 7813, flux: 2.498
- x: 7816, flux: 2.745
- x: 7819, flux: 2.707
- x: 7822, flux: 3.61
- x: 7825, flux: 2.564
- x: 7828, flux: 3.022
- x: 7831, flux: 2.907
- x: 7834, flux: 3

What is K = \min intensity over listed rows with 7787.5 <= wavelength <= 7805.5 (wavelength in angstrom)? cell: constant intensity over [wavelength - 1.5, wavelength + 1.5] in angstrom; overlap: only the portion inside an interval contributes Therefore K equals 2.211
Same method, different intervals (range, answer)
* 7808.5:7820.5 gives 2.498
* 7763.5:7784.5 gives 2.635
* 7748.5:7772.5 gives 2.59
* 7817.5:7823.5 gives 2.707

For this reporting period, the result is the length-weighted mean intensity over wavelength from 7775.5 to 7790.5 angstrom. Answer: 2.68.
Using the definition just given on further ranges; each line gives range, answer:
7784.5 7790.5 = 2.51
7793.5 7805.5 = 2.64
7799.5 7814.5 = 2.9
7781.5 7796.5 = 2.74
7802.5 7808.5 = 2.6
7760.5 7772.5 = 2.7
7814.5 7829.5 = 2.93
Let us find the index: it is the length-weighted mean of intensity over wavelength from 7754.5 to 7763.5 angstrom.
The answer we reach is 2.85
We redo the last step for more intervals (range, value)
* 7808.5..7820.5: 2.91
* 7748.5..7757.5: 3.18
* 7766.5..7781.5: 2.83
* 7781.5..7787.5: 2.81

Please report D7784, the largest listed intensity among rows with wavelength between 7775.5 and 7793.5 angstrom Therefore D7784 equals 3.217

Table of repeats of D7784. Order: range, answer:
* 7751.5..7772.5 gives 3.193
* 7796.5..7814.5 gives 3.691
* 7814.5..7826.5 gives 3.61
